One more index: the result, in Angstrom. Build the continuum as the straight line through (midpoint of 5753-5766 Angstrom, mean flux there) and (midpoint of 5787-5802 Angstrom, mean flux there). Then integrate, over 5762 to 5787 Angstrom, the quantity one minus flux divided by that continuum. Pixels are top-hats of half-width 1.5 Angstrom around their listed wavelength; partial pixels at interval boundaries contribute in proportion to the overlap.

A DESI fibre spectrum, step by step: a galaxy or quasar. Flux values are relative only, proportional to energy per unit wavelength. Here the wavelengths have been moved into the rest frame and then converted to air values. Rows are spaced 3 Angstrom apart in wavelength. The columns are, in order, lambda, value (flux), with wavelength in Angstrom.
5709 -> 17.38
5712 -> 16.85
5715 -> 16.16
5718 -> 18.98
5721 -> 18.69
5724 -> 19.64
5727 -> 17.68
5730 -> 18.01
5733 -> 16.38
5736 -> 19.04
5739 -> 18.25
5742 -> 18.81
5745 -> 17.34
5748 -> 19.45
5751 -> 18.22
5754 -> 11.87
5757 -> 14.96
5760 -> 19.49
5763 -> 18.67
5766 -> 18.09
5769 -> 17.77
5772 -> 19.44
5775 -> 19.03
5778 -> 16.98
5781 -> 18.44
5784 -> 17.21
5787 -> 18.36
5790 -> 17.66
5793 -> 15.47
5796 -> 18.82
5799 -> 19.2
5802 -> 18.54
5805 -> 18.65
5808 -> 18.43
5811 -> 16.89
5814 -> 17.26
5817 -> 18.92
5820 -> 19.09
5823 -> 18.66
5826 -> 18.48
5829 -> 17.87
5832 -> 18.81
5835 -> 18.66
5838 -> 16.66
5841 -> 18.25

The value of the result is -1.5 Angstrom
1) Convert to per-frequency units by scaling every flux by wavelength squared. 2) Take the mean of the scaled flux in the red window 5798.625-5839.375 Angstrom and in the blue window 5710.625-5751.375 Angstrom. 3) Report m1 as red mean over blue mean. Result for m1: 1.0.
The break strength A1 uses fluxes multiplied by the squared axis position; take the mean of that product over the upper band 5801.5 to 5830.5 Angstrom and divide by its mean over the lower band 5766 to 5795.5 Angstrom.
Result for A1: 1.0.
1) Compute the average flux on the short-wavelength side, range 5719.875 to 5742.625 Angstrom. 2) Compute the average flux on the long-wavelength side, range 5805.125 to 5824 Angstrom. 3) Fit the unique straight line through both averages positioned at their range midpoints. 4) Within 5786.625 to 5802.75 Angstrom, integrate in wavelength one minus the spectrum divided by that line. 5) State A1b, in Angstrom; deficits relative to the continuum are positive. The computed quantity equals 0.3 Angstrom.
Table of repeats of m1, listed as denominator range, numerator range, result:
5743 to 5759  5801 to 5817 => 1.11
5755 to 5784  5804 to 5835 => 1.04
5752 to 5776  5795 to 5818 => 1.07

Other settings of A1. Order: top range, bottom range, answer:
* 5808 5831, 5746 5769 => 1.08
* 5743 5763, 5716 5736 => 0.94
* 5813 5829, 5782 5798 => 1.06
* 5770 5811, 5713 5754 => 1.03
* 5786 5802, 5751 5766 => 1.09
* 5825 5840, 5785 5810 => 1.01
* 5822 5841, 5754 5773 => 1.06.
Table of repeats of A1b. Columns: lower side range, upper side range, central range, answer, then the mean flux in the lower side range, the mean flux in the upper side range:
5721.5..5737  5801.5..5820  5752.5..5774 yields 1.11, 18.2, 18.2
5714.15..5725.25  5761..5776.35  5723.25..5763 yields 1.96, 18.5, 18.6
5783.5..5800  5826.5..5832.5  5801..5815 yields 0.03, 17.8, 18.3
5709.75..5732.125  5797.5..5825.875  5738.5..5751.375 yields -0.27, 17.9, 18.4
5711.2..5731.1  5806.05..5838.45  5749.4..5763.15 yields 1.24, 18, 18.2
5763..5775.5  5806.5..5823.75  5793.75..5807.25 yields -0.21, 18.6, 18.2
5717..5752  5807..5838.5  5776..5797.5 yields 0.79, 18.4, 18.2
